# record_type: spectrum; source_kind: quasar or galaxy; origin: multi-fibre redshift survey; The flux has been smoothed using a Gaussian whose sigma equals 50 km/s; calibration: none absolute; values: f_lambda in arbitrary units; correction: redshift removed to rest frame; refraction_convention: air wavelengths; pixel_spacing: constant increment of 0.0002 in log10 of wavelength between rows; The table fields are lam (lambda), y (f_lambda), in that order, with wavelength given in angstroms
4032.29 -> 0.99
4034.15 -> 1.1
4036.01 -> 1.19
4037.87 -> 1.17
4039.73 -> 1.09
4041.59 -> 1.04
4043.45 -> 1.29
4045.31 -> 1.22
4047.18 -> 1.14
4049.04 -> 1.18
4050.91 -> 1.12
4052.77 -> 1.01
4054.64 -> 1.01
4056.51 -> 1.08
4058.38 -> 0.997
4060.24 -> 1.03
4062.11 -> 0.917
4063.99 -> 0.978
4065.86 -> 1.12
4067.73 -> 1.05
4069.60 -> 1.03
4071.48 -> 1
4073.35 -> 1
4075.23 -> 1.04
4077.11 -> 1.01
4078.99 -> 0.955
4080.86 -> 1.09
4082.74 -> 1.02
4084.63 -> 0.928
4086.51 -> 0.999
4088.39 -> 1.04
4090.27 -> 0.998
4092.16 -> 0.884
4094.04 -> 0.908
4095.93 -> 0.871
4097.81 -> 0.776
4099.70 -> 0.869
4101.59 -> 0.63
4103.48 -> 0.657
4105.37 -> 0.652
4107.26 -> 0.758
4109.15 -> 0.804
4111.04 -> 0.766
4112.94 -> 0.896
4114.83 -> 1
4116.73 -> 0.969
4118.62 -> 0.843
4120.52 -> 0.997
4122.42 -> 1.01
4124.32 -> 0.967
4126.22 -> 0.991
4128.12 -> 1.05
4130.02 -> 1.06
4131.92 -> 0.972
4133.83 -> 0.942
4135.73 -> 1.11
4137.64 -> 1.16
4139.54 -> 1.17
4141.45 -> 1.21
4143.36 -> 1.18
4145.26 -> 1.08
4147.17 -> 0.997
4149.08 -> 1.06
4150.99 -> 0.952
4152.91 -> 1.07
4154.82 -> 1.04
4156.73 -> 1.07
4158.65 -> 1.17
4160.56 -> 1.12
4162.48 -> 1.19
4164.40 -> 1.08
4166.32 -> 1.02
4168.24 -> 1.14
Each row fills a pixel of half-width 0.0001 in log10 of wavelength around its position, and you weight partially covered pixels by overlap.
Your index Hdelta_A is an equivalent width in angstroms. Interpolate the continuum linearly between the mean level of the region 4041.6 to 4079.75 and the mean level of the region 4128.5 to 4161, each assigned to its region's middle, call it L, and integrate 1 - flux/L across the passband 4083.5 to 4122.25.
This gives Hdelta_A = 7.4 angstroms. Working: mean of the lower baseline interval 1.06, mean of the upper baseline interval 1.08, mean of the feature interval 0.866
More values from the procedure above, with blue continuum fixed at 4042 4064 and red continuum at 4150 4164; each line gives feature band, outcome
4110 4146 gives 2.2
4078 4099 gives 2.6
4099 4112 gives 4.2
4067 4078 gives 0.6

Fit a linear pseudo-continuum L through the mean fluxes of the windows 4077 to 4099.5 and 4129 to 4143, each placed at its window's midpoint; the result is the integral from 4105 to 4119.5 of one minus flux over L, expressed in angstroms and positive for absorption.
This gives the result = 2.55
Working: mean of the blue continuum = 0.952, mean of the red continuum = 1.09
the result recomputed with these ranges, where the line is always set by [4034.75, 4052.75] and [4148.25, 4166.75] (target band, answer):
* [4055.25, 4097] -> 4.95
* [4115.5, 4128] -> 1.50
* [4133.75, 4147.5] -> -0.41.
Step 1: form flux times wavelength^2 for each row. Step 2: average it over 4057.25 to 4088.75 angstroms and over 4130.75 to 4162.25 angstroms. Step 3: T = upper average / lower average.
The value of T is 1.11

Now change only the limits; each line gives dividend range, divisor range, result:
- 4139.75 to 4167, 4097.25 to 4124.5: 1.33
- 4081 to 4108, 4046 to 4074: 0.84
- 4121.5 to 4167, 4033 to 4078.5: 1.04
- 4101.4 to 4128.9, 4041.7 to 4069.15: 0.83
